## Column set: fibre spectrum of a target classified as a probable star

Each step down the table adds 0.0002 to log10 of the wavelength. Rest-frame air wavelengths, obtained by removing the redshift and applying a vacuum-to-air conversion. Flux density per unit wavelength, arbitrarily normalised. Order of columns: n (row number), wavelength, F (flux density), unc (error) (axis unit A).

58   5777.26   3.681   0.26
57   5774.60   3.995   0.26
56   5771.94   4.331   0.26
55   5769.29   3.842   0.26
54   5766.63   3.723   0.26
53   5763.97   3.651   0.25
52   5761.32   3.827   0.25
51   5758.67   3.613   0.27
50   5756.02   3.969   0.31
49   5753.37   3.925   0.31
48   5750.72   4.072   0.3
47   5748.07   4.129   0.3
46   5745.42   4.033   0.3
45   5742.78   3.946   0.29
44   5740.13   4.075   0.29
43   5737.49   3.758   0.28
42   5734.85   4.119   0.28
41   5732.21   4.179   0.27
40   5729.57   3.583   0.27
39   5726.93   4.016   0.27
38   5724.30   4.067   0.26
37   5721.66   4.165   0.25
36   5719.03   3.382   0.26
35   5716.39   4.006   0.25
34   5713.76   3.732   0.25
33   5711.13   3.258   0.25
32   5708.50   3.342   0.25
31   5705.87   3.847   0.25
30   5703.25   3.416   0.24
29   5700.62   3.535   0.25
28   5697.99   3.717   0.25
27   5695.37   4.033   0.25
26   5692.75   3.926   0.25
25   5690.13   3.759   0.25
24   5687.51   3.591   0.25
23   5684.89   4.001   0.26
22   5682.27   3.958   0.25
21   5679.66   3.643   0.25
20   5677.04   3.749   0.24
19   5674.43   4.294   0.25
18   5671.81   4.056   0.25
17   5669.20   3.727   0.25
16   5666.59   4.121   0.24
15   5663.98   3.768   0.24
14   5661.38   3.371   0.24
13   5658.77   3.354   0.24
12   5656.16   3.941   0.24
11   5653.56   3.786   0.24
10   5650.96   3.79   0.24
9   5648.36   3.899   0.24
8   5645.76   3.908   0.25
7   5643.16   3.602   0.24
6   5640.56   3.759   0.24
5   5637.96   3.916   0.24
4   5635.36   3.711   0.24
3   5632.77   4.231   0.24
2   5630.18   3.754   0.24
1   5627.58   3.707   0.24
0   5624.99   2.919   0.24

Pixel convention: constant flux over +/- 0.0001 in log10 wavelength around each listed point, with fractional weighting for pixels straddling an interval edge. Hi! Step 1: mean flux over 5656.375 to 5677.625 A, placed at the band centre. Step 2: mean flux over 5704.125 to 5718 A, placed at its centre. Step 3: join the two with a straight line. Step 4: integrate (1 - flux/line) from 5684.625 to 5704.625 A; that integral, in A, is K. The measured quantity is -0.2 A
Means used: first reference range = 3.81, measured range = 3.73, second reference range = 3.62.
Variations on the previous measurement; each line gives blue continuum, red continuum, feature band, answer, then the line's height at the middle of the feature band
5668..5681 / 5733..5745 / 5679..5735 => 2.3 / 3.94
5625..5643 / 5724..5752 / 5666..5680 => -0.3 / 3.85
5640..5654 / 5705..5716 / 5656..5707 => -1.6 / 3.67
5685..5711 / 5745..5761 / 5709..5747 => -0.4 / 3.82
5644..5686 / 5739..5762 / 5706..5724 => 1.0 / 3.9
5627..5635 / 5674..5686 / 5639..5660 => 0.7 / 3.9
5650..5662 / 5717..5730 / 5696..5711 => 0.9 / 3.81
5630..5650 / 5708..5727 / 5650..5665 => 0.6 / 3.83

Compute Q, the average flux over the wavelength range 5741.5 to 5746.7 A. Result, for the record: 3.99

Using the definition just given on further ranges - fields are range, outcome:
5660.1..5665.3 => 3.58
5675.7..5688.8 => 3.79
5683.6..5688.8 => 3.79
